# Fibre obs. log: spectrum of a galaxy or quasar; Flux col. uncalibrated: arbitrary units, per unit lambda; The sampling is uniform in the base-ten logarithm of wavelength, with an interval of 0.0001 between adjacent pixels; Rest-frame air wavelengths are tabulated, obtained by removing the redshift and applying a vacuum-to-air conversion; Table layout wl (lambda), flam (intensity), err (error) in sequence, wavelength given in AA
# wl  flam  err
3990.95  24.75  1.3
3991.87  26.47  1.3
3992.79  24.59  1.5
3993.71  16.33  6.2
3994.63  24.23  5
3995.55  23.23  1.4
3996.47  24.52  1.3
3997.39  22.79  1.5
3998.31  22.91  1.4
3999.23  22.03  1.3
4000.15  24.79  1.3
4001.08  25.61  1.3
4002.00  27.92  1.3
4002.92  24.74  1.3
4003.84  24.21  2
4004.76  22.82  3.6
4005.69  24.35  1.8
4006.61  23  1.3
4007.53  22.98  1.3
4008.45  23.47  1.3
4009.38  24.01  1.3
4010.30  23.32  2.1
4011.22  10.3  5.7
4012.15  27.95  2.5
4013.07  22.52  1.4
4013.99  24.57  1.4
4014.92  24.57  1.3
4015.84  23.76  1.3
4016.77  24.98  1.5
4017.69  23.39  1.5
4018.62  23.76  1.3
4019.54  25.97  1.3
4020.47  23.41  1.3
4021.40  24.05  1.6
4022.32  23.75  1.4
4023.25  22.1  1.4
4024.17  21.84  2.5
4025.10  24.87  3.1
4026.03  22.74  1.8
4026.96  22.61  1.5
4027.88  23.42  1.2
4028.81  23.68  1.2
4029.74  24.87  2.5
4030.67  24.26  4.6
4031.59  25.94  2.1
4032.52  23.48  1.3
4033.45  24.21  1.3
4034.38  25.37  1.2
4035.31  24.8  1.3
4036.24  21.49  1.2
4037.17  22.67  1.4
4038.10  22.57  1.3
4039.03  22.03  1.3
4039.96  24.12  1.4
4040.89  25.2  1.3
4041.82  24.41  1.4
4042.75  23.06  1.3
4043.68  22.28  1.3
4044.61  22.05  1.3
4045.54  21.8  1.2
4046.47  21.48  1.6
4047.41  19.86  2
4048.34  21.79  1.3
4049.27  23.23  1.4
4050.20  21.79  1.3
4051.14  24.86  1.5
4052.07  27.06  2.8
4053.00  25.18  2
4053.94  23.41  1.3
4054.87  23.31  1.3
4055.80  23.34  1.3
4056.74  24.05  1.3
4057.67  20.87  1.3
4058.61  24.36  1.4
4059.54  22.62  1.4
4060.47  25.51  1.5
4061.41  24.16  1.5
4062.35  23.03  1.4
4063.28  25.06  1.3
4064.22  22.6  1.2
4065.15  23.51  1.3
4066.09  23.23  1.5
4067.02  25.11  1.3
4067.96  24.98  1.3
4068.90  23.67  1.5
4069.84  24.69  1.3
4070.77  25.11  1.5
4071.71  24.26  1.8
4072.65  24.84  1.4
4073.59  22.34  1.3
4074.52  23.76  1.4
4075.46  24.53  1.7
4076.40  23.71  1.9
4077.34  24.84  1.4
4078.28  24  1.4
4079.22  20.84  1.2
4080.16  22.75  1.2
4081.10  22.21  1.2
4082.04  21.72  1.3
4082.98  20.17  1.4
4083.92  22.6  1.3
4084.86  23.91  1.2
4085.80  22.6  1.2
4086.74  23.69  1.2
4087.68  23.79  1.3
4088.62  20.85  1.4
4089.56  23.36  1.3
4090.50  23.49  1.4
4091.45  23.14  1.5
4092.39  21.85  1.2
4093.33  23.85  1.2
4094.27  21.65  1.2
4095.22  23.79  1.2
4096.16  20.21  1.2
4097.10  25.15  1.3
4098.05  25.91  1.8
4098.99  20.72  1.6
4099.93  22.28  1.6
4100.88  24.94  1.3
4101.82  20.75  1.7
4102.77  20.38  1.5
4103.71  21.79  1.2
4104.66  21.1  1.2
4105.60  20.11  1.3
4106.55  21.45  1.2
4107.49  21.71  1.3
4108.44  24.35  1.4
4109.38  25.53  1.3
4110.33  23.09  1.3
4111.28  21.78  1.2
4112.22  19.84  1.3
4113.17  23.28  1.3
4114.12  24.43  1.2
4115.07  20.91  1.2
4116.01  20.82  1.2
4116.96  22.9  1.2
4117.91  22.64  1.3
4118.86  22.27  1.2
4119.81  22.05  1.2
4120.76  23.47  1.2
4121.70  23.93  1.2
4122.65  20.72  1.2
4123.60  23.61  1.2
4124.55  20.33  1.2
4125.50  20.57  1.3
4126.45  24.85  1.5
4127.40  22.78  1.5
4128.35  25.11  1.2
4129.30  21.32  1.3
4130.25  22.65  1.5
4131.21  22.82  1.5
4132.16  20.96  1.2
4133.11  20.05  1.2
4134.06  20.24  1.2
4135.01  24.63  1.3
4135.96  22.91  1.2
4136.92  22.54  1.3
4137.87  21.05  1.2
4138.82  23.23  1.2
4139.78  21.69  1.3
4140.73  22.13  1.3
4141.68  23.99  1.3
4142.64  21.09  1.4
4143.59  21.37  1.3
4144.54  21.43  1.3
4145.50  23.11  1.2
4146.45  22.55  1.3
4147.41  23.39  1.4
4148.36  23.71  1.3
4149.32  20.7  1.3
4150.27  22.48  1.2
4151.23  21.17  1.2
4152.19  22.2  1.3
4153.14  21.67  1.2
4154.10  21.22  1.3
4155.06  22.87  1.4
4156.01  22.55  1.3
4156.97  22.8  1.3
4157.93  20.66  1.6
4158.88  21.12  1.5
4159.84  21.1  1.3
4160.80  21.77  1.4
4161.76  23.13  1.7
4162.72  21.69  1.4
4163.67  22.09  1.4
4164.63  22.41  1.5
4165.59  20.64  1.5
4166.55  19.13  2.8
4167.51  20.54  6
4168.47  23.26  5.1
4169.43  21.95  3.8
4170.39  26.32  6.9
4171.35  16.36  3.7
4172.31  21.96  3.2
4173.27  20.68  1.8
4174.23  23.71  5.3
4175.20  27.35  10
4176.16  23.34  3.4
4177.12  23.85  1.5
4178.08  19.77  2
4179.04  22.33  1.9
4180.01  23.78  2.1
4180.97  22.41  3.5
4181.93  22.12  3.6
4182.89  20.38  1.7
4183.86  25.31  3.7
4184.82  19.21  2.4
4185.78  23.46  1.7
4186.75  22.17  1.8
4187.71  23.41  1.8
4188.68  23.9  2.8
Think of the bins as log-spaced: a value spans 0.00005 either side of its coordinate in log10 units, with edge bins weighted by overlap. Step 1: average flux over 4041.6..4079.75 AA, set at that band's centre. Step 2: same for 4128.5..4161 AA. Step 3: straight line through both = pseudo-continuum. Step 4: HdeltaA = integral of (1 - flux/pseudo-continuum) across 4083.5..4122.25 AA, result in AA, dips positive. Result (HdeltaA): 0.3 AA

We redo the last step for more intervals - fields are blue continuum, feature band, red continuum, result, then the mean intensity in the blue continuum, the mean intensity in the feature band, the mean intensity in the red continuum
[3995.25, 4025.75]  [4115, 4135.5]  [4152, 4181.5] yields 0.2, 23.6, 22.3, 22.1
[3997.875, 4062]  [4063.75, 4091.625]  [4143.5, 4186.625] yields -0.4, 23.5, 23.3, 22.1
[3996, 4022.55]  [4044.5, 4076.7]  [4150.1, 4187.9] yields -0.6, 23.7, 23.6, 22.1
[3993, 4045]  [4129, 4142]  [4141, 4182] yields 0.1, 23.5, 22.1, 22.1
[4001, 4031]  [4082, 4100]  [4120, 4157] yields 0.0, 23.6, 22.8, 22.3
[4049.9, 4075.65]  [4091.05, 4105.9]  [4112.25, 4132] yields 0.5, 24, 22.4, 22.5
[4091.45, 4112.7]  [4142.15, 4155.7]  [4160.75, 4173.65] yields -0.2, 22.4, 22.1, 21.6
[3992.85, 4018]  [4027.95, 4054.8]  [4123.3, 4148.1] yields -0.5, 23.3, 23.5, 22.3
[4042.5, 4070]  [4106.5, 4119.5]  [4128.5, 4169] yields 0.0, 23.4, 22.5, 22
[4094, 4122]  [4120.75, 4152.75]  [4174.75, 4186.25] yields 0.4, 22.4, 22.3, 22.8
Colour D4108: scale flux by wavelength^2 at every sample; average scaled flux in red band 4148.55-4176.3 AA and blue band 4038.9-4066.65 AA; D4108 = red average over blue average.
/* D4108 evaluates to 0.99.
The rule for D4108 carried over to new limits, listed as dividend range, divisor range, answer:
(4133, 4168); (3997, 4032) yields 0.99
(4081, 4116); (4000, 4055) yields 0.99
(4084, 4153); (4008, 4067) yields 1.00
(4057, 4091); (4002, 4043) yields 1.02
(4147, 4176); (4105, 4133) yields 1.00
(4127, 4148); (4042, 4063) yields 1.00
